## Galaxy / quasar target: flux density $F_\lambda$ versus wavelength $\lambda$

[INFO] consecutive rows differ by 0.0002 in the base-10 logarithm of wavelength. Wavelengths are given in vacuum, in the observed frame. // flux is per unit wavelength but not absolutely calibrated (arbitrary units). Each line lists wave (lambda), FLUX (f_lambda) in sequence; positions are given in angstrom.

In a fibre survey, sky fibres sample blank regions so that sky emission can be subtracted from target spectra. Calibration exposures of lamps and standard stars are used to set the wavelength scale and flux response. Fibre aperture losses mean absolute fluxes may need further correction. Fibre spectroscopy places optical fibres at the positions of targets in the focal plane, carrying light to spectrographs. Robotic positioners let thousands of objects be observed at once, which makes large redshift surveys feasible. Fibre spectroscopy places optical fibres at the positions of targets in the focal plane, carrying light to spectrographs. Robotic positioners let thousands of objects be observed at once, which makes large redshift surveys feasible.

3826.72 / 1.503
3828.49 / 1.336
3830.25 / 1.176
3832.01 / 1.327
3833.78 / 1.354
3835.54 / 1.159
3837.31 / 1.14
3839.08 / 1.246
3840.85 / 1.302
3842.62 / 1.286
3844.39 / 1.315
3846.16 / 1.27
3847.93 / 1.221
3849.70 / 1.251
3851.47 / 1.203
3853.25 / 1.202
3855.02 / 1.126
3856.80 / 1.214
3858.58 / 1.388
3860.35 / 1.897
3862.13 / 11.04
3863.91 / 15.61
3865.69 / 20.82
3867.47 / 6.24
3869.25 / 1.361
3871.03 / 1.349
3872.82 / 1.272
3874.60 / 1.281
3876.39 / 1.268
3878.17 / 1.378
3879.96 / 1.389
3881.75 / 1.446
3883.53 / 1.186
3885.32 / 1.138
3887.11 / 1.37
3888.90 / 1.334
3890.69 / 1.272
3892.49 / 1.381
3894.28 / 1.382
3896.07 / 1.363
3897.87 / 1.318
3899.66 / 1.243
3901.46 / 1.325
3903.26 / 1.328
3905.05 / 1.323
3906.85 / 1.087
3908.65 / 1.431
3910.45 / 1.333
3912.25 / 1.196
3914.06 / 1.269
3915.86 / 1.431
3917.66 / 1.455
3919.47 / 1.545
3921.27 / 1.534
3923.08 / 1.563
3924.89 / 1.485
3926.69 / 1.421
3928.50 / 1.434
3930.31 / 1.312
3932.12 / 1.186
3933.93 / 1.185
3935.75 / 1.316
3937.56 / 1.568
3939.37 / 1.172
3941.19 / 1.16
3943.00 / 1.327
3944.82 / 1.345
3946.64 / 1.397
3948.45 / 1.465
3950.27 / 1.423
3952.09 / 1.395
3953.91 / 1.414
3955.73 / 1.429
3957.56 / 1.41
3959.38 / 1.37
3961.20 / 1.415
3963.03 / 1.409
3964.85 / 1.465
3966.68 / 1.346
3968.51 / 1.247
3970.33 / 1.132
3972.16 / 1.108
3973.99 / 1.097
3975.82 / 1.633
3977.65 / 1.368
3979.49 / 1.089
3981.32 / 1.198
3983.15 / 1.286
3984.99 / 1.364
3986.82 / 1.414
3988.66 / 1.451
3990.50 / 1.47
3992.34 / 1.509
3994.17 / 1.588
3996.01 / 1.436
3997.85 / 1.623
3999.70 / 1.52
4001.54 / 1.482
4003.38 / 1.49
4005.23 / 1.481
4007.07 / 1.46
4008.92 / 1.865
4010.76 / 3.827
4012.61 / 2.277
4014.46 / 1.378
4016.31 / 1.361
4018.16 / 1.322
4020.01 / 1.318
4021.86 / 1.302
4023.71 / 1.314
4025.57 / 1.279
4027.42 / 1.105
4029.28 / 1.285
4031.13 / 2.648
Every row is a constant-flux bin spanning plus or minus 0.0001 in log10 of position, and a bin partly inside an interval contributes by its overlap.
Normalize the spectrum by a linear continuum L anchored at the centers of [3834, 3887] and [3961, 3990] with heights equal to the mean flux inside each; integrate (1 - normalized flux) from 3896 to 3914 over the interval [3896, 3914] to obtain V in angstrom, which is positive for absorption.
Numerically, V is 7.9 angstrom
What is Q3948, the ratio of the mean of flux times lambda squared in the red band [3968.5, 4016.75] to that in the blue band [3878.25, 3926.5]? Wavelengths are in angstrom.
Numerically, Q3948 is 1.19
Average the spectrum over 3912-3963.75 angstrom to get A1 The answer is 1.38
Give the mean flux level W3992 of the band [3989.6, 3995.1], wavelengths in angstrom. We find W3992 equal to 1.52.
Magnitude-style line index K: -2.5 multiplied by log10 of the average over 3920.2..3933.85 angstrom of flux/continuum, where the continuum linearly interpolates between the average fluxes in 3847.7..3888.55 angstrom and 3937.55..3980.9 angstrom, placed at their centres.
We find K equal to 0.423 mag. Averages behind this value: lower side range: 3.43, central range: 1.41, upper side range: 1.33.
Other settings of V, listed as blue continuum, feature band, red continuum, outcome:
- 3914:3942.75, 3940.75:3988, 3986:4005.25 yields 3.4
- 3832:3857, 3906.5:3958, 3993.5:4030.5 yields 1.9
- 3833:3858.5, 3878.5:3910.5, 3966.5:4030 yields 0.0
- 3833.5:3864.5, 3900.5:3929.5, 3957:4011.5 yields 9.0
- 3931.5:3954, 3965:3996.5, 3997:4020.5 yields 4.5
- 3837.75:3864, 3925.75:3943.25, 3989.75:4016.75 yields 6.5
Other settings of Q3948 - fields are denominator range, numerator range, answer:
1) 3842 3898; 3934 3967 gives 0.50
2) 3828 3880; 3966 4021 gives 0.55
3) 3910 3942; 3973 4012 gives 1.18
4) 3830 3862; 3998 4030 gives 1.14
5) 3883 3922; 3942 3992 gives 1.05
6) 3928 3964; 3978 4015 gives 1.22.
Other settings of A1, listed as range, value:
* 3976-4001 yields 1.42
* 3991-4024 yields 1.65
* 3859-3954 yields 2.26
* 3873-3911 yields 1.31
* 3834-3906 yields 2.5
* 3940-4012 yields 1.46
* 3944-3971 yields 1.38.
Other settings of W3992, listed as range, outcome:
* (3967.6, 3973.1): 1.16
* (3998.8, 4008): 1.49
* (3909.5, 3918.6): 1.34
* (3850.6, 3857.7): 1.18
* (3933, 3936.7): 1.25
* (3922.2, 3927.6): 1.49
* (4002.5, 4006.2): 1.48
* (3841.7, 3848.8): 1.27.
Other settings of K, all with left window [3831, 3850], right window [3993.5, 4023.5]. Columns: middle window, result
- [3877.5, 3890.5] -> 0.04 mag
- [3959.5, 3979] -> 0.19 mag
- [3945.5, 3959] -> 0.08 mag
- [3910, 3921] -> 0.04 mag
